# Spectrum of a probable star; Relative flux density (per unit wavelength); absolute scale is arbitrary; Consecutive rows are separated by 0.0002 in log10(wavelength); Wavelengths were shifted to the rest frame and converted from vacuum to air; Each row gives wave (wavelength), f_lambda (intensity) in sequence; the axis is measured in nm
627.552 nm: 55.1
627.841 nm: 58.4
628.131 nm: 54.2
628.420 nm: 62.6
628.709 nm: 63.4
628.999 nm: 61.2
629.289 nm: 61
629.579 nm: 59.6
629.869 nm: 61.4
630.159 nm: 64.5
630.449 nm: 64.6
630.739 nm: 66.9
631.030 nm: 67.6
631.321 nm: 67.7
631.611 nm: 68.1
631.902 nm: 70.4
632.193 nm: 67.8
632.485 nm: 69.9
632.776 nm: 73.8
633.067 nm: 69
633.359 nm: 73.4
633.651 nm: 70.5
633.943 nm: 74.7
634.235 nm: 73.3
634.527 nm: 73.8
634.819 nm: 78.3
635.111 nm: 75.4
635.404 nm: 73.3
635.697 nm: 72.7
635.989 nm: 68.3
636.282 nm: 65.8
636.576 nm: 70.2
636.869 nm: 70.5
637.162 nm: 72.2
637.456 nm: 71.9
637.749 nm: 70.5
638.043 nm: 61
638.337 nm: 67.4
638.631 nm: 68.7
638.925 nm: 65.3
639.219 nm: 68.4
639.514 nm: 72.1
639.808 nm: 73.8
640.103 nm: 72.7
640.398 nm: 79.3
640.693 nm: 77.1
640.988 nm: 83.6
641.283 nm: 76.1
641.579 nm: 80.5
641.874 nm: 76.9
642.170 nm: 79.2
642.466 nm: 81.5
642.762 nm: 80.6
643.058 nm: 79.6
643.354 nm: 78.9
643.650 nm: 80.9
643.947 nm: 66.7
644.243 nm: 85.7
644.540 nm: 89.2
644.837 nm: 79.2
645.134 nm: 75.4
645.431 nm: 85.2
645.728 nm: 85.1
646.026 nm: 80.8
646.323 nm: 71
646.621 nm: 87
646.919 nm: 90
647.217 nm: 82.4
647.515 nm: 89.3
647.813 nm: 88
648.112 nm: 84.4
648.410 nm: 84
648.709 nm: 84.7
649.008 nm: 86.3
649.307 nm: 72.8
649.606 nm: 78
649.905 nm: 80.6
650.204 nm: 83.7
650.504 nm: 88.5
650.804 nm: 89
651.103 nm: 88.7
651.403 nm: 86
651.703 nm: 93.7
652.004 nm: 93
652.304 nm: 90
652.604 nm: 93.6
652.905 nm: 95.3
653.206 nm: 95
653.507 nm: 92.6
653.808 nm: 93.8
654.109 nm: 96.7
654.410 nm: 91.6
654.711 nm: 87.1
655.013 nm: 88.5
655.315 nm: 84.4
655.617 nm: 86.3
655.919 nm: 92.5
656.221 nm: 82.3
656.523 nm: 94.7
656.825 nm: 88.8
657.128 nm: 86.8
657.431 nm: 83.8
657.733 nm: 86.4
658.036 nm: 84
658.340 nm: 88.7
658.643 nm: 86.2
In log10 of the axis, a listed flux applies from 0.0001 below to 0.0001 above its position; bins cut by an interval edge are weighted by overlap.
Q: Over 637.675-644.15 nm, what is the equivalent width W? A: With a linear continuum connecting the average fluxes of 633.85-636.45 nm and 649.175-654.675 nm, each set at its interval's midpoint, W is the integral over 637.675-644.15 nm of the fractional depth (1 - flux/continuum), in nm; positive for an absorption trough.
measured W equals 0.31 nm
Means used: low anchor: 72.8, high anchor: 89.1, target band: 74.7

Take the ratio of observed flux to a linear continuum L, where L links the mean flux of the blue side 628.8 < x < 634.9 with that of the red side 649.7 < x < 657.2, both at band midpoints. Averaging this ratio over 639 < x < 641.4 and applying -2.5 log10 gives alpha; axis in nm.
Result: 0.02 mag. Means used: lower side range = 68.3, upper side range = 89.7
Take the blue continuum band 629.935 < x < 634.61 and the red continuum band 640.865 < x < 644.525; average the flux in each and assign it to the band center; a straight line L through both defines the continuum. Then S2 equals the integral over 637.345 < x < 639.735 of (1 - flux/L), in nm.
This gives 0.23 nm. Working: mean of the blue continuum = 69.6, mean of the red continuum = 79.5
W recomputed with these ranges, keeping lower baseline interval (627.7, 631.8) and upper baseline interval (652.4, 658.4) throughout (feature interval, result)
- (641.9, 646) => -0.14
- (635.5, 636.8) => 0.00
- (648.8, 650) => 0.05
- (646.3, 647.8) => -0.08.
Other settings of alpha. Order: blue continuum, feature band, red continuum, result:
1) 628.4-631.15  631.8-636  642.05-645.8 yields -0.06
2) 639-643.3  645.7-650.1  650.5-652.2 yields 0.03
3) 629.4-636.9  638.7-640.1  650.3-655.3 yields 0.09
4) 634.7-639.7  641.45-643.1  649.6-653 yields -0.04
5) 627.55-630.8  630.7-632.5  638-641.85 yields -0.07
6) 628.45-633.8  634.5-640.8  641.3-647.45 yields 0.04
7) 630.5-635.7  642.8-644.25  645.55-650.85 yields 0.03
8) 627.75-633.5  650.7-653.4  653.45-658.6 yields -0.08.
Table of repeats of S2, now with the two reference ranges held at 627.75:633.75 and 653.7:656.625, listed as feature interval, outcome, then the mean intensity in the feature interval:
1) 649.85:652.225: -0.074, 88.2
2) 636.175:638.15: 0.076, 69.1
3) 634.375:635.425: -0.087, 75.4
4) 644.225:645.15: -0.042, 82.9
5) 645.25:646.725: -0.017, 81.5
